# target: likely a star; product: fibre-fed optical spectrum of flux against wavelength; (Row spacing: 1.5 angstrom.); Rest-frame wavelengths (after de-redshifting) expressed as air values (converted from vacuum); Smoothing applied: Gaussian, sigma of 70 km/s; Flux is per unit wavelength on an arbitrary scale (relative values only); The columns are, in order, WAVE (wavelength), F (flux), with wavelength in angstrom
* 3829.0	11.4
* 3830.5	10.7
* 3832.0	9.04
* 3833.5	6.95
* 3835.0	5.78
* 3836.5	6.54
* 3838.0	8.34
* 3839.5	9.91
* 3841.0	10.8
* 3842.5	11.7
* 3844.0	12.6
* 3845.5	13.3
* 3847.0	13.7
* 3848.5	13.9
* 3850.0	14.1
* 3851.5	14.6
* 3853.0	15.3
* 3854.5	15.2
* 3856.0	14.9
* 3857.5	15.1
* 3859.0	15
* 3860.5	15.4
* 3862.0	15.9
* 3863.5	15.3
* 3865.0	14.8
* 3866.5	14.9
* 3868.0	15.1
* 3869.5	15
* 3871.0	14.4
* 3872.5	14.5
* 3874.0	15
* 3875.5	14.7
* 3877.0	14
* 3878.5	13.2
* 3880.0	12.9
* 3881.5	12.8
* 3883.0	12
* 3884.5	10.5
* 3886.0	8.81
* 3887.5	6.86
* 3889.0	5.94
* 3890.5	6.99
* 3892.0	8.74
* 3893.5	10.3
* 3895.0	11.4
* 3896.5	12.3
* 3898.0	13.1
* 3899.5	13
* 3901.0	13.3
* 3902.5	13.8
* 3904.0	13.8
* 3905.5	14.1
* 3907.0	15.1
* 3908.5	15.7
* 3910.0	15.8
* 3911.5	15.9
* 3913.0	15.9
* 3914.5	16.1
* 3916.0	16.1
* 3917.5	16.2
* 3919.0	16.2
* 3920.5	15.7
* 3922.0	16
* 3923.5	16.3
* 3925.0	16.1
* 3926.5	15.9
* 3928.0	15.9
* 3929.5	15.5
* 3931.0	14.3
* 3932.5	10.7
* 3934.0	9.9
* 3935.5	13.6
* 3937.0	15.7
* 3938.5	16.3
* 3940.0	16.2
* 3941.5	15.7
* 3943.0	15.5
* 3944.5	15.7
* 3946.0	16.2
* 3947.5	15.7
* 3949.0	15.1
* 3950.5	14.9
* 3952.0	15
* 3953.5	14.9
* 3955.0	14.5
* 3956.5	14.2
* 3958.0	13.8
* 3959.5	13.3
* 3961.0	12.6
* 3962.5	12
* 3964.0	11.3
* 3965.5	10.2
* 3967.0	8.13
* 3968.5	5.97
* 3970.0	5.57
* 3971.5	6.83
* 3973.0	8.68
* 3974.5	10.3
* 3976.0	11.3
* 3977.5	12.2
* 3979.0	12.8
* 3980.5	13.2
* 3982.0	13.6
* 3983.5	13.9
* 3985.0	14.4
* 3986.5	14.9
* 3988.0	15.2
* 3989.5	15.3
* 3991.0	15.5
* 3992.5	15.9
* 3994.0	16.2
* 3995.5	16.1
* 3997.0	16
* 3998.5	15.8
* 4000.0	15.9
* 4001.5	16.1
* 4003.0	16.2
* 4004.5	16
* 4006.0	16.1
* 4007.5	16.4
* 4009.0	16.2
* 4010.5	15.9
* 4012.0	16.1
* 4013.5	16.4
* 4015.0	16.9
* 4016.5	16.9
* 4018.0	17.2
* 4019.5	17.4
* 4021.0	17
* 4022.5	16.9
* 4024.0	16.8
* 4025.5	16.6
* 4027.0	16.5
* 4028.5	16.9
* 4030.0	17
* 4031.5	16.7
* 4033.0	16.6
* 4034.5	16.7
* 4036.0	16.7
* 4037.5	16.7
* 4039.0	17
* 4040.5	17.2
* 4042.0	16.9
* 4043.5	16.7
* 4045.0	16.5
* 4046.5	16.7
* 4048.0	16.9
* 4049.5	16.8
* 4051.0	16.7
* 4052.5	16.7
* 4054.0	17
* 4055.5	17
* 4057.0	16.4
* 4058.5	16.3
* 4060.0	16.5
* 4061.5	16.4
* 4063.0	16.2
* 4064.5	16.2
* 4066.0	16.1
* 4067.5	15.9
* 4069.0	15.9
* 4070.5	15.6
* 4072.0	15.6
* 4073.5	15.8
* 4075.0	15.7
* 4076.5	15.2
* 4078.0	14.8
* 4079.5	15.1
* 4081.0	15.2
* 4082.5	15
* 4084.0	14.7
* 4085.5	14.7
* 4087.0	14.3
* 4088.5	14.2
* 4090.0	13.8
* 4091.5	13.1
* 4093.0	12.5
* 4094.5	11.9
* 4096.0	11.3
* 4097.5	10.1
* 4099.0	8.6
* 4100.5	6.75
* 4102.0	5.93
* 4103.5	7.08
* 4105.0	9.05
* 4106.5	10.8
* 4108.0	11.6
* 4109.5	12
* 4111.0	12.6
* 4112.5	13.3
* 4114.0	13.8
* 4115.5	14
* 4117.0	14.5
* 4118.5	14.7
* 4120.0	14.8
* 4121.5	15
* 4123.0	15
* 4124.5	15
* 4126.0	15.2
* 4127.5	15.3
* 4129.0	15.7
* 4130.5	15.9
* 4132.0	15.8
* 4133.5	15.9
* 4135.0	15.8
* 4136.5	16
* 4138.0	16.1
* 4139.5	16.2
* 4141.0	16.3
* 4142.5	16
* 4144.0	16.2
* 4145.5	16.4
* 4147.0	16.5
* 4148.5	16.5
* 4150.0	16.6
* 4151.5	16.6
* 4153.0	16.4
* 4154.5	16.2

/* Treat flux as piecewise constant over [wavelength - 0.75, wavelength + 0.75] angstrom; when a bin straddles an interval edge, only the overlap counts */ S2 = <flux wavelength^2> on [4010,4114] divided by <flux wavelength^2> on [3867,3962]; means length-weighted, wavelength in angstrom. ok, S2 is 1.16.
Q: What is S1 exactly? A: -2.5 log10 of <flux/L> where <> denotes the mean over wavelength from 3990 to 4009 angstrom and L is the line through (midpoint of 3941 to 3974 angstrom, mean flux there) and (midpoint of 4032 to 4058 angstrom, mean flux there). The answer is -0.10 mag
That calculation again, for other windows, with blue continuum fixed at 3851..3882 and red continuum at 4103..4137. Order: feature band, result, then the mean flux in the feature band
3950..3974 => 0.26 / 11.3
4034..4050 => -0.19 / 16.8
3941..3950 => -0.09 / 15.6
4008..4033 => -0.18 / 16.7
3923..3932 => -0.07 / 15.5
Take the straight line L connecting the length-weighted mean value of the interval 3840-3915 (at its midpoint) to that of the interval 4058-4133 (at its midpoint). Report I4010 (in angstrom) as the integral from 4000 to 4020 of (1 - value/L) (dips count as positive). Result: -4.1 angstrom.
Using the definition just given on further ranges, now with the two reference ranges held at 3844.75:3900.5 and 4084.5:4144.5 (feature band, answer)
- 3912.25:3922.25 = -2.22 angstrom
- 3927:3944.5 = -1.87 angstrom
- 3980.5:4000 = -2.88 angstrom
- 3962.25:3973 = 3.89 angstrom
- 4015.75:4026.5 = -2.98 angstrom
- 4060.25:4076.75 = -3.17 angstrom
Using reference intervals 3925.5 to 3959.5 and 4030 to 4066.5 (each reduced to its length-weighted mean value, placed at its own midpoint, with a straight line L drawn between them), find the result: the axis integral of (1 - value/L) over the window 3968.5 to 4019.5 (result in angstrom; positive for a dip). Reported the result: 4.49 angstrom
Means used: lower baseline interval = 14.8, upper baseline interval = 16.7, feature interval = 14.3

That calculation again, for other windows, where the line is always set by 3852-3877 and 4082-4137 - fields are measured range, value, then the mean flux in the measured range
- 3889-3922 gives 2.3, 13.7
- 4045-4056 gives -2.6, 16.8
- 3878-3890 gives 3.7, 10.2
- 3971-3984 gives 2.4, 11.5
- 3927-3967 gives 0.8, 14.1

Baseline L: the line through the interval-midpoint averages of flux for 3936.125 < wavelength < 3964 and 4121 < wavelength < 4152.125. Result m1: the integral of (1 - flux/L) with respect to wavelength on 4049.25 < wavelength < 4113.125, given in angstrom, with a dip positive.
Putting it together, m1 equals 7.0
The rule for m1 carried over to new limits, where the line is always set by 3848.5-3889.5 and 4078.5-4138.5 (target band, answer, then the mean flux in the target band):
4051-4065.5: -3.43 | 16.5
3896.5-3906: 0.12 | 13.4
